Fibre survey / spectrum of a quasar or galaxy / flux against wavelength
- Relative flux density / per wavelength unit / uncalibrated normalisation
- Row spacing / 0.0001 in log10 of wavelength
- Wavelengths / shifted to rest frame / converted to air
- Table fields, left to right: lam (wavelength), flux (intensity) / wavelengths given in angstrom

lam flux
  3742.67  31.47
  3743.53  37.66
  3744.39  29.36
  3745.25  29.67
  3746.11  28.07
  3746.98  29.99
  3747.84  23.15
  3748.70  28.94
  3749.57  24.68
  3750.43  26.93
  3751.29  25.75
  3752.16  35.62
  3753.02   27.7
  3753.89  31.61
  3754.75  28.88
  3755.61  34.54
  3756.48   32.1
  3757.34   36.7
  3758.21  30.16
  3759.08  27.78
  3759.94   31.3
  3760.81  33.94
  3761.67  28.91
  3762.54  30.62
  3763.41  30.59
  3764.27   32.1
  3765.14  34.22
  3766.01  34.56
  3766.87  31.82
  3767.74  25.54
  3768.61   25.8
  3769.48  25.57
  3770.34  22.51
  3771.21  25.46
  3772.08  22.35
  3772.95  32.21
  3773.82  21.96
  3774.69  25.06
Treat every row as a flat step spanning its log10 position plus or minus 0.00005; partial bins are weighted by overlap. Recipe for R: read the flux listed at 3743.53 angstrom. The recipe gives 37.66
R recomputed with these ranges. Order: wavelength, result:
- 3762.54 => 30.62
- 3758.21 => 30.16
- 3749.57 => 24.68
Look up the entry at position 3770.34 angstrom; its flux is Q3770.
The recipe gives 22.51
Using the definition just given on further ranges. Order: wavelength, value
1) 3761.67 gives 28.91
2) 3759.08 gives 27.78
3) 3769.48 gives 25.57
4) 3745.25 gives 29.67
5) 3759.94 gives 31.3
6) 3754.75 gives 28.88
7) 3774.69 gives 25.06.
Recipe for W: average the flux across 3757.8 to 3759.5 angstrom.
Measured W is 28.9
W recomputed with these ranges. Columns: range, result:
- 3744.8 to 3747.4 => 29.2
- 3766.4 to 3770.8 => 26.4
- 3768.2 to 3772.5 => 24.4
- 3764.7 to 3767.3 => 33.5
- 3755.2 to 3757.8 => 34.3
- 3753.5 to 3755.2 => 30.4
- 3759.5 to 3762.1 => 31.5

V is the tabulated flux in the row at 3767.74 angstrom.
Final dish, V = 25.54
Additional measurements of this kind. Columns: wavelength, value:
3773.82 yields 21.96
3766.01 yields 34.56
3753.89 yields 31.61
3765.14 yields 34.22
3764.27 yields 32.1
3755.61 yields 34.54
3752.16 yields 35.62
